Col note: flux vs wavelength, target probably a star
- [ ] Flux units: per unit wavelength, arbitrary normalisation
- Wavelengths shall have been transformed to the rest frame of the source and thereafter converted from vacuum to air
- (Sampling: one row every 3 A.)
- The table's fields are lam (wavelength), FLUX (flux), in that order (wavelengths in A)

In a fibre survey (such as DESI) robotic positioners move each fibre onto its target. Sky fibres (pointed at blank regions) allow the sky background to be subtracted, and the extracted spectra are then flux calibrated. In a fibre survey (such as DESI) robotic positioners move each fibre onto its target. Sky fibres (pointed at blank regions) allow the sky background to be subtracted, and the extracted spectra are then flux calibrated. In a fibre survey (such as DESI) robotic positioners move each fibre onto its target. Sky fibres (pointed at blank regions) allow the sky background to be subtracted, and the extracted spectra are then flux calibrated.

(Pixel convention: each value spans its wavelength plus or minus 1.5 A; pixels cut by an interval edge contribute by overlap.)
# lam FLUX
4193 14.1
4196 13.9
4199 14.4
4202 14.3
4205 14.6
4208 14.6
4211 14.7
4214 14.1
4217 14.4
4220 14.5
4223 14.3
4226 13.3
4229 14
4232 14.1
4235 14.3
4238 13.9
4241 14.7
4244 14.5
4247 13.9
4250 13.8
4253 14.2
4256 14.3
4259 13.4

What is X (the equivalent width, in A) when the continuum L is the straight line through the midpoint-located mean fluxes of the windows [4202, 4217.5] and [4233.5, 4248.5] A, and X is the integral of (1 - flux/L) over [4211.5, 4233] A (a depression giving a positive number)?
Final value 0.4 A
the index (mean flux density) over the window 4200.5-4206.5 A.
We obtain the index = 14.5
